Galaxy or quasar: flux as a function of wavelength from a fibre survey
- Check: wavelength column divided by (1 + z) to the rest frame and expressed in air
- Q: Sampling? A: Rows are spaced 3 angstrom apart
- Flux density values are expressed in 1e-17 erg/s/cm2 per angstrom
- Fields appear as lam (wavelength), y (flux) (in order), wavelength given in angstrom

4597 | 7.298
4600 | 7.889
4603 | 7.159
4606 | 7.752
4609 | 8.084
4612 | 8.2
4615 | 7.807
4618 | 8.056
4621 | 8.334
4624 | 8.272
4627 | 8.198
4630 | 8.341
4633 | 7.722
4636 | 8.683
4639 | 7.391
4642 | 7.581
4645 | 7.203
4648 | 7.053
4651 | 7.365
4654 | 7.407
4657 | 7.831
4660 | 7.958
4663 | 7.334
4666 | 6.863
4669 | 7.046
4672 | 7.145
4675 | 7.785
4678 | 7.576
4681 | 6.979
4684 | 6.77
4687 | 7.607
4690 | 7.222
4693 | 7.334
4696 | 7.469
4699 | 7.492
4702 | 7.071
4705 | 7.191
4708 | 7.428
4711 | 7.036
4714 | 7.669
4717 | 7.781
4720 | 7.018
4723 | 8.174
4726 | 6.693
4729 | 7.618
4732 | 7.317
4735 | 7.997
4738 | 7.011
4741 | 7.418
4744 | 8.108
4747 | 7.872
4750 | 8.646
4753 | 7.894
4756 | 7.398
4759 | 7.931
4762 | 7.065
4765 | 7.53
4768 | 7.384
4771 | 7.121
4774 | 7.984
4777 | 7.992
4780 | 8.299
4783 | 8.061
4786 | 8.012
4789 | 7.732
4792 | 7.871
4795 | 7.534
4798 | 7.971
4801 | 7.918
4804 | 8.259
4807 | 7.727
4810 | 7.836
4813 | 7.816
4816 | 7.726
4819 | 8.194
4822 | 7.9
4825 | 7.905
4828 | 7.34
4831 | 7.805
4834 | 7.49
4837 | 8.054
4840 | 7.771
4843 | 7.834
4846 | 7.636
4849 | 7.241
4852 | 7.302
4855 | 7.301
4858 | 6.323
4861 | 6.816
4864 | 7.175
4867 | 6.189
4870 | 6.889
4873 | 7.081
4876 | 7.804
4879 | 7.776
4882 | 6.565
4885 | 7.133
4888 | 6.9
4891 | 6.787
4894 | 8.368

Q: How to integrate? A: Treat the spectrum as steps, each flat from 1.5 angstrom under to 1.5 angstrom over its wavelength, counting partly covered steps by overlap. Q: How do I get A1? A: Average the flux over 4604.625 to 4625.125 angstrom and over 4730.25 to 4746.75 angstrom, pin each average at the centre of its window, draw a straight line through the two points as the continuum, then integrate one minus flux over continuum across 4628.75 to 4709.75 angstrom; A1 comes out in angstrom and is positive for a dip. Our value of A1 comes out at 4.40 angstrom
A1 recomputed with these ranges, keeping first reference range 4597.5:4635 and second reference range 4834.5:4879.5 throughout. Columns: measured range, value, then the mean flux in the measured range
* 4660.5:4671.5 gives 0.9 angstrom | 7.17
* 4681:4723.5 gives 2.1 angstrom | 7.34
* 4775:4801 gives -1.6 angstrom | 7.93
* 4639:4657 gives 1.2 angstrom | 7.37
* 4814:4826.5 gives -0.9 angstrom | 7.93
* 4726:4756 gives -0.3 angstrom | 7.69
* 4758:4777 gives 0.0 angstrom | 7.53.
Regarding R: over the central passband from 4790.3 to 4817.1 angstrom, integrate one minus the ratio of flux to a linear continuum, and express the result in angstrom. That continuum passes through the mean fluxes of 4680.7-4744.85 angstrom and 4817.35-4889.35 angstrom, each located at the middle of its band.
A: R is -1.8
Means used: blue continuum 7.38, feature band 7.85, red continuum 7.35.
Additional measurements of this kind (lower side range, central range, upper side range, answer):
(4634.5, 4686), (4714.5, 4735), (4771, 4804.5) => 0.5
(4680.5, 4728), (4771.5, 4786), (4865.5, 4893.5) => -1.6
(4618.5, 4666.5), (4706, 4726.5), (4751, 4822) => 0.9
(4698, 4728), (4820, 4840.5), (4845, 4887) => -1.8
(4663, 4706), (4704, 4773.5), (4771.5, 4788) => 1.2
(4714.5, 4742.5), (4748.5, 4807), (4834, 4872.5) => -3.6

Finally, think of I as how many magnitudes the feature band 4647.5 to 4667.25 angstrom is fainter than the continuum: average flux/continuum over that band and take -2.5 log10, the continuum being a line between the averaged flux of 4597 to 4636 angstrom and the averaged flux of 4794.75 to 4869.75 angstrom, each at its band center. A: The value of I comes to 0.07 mag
